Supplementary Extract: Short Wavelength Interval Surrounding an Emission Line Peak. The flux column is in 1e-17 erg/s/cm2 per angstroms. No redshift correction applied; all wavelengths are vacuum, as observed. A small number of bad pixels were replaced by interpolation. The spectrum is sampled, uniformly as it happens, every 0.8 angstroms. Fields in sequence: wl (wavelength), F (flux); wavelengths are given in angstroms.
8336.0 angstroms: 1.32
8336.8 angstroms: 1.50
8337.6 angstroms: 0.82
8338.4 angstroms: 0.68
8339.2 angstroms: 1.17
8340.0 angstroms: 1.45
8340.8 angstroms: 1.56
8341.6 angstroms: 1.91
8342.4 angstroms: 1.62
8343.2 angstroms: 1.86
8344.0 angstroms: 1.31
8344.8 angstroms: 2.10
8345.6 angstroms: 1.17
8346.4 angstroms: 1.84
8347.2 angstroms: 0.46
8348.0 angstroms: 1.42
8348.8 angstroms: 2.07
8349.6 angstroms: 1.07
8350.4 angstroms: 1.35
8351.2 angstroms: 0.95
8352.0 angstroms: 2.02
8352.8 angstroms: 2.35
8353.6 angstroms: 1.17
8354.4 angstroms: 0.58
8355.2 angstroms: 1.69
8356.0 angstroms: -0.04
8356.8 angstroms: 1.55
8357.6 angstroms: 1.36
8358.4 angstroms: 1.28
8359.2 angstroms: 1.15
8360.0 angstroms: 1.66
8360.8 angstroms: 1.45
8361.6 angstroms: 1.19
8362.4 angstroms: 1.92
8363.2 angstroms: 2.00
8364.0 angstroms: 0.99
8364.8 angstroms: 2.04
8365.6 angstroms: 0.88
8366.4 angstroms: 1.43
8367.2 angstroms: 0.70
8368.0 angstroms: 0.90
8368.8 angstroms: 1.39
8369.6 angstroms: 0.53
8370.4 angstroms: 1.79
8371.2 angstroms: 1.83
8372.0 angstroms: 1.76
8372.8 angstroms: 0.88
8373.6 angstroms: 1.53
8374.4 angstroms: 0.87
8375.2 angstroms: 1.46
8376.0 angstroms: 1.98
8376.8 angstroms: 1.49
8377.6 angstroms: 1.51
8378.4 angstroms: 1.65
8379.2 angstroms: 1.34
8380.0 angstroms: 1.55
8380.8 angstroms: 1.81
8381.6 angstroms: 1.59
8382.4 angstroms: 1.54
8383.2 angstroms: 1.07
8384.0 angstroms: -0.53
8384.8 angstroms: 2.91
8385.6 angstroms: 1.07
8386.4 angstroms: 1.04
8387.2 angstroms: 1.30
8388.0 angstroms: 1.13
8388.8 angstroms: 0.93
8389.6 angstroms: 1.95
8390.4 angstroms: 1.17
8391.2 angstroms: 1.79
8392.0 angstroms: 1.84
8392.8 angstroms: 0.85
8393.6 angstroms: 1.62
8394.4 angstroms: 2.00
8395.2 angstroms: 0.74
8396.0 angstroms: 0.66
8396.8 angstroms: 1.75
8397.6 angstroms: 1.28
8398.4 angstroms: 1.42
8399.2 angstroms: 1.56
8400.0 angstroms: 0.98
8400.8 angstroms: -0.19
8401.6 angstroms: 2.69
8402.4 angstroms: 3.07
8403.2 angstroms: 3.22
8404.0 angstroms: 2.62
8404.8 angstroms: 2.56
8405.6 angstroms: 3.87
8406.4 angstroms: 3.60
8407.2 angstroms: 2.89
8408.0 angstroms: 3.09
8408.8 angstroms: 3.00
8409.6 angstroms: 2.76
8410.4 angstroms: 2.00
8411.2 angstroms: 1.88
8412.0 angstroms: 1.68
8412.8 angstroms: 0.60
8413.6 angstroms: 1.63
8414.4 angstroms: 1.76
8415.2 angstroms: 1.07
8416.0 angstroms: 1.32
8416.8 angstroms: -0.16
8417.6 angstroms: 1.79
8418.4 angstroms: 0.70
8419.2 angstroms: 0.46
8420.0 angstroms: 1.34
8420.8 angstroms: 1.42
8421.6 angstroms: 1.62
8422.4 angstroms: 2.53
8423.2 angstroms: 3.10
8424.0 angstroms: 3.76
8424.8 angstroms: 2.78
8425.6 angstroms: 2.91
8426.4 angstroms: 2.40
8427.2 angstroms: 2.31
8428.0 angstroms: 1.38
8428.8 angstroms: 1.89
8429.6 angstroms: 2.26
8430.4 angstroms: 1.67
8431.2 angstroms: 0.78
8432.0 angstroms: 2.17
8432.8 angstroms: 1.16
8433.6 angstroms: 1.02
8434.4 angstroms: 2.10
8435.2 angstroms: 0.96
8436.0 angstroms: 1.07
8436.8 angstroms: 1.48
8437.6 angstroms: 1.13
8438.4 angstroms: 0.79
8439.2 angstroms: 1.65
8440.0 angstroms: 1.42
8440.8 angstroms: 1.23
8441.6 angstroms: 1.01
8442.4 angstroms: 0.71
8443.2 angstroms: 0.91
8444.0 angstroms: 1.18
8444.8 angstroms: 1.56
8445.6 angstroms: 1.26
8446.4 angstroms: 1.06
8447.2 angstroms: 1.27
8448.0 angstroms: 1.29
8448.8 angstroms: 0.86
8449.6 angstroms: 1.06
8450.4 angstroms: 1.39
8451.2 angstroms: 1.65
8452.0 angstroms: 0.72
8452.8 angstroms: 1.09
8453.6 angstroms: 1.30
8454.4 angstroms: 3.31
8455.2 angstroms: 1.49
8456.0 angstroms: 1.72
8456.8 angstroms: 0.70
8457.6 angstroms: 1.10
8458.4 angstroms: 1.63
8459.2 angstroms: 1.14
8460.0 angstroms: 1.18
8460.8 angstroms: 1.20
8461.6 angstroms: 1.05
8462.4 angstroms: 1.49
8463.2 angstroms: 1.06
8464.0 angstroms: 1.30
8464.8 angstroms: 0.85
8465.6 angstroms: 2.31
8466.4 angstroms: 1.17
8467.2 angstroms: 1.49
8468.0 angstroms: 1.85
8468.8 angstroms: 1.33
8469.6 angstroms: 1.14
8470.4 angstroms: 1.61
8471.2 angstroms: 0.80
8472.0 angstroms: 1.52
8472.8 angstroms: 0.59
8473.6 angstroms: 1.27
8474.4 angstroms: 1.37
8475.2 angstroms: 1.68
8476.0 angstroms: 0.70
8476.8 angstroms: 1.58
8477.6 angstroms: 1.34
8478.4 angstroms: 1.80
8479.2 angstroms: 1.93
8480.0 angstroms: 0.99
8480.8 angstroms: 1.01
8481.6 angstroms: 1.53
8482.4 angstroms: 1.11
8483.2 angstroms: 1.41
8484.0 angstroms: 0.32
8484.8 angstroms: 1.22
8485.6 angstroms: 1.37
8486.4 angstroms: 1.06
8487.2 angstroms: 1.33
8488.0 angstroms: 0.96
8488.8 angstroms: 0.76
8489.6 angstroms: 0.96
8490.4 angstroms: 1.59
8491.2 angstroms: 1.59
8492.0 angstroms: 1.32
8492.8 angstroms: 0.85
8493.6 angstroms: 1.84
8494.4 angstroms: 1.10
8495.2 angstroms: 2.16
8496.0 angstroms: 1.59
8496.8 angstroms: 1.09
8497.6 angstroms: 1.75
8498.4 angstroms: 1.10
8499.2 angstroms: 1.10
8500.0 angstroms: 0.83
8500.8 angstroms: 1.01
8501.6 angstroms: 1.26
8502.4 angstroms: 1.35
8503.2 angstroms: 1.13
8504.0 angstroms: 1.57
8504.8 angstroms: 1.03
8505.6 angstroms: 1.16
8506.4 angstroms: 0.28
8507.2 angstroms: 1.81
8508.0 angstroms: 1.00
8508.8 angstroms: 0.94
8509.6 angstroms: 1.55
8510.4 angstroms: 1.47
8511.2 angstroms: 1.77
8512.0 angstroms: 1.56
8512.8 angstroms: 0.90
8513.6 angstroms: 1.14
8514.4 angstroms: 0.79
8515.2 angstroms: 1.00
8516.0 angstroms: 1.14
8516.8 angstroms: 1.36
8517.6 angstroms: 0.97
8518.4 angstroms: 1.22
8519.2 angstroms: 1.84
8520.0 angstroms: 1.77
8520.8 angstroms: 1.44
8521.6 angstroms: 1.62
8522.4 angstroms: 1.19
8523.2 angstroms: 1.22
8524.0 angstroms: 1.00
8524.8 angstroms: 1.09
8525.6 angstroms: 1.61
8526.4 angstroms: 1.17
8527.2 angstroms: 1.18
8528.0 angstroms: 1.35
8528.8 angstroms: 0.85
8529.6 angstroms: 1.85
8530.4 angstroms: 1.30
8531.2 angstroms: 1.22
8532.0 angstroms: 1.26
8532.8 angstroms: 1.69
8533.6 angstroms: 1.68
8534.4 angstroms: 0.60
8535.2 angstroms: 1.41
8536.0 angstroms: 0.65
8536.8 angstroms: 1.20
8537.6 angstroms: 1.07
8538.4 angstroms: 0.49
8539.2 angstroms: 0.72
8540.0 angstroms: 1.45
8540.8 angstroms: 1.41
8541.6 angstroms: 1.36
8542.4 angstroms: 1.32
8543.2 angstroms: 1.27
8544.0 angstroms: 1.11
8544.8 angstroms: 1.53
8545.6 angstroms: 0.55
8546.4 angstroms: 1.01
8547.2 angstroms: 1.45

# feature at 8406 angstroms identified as [S II]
